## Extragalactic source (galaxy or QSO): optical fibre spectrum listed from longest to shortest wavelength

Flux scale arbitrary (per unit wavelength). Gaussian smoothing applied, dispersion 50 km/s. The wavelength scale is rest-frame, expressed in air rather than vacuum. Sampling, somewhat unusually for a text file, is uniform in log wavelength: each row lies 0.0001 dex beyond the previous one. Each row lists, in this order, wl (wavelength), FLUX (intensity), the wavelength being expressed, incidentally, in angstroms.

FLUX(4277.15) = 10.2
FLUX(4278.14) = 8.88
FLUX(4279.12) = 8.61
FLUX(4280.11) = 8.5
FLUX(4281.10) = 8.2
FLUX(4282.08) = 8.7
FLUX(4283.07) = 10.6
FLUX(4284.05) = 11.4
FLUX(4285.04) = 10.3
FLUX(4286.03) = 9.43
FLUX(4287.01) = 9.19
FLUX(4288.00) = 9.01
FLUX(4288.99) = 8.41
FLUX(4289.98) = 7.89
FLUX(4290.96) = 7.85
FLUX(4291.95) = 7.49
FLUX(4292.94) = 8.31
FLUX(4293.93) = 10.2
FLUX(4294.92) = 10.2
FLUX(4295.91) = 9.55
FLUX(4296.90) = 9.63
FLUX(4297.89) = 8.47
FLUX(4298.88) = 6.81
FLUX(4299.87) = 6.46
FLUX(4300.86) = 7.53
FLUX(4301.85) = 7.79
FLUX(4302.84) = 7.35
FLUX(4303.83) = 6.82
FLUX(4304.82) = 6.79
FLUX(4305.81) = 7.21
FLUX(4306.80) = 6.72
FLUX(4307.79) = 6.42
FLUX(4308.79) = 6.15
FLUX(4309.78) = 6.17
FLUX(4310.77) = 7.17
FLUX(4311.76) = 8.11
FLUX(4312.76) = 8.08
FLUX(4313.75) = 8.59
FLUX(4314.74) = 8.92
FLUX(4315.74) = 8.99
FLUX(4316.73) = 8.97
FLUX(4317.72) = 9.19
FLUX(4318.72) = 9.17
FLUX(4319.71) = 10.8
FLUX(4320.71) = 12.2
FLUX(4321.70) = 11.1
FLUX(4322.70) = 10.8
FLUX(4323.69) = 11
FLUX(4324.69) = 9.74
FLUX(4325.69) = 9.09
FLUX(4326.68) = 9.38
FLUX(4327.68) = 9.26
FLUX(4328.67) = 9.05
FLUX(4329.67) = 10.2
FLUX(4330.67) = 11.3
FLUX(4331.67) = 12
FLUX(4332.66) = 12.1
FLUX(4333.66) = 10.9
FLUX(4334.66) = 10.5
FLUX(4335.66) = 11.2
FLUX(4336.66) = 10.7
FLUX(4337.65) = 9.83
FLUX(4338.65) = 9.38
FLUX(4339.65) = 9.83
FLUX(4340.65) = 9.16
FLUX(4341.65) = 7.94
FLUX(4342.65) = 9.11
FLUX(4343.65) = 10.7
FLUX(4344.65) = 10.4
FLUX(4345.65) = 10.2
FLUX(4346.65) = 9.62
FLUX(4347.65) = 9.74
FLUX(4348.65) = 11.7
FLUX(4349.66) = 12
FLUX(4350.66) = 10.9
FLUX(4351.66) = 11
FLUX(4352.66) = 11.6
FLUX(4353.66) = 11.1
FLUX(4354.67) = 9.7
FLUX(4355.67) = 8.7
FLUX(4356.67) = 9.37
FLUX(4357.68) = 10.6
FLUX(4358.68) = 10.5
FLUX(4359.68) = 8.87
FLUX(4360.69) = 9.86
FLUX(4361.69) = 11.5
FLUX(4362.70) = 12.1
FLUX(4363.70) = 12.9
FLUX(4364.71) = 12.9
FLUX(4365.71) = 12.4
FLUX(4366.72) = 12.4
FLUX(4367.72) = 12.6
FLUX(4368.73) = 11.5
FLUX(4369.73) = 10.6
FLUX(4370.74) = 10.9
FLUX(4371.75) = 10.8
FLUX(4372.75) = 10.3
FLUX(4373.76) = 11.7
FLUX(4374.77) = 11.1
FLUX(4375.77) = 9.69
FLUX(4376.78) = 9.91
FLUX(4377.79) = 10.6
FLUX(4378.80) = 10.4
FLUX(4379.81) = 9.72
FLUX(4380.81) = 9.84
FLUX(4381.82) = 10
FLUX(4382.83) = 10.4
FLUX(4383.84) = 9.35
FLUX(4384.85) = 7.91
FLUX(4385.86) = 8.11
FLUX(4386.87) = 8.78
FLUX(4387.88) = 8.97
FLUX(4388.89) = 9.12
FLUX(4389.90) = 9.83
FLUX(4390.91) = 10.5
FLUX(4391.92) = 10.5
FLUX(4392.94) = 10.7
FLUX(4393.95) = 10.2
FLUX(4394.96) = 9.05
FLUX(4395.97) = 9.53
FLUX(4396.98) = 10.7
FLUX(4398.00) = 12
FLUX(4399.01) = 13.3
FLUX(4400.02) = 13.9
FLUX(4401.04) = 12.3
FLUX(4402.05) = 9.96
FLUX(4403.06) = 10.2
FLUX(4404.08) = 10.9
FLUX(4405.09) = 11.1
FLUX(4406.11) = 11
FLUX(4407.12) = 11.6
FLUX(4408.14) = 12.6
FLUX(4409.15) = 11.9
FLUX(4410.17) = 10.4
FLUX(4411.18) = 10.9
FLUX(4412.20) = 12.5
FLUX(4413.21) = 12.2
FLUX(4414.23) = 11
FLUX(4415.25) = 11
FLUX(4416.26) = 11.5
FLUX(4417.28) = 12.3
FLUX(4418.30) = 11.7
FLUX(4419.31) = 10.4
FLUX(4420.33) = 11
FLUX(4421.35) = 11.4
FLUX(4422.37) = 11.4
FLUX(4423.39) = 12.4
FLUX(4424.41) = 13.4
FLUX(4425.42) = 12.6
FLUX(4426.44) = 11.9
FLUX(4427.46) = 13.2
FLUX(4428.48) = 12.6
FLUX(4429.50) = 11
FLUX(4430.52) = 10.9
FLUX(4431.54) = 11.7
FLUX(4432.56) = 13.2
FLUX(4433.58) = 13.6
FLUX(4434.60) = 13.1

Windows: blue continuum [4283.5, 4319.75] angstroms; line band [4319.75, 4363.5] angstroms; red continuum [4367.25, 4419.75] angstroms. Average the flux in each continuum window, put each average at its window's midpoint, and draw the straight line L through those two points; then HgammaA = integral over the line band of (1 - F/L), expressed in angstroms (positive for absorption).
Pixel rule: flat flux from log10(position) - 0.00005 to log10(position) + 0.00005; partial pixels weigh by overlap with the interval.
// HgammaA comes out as -4.9 angstroms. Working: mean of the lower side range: 8.29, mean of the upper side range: 10.7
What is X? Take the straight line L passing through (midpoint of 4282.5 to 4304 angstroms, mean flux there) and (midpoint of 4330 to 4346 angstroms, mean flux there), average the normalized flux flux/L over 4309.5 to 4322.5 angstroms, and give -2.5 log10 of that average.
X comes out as 0.05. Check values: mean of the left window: 8.69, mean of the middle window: 9.12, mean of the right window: 10.3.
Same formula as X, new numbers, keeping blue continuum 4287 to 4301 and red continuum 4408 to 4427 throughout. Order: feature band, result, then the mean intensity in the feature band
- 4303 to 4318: 0.17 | 7.6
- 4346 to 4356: -0.07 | 10.6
